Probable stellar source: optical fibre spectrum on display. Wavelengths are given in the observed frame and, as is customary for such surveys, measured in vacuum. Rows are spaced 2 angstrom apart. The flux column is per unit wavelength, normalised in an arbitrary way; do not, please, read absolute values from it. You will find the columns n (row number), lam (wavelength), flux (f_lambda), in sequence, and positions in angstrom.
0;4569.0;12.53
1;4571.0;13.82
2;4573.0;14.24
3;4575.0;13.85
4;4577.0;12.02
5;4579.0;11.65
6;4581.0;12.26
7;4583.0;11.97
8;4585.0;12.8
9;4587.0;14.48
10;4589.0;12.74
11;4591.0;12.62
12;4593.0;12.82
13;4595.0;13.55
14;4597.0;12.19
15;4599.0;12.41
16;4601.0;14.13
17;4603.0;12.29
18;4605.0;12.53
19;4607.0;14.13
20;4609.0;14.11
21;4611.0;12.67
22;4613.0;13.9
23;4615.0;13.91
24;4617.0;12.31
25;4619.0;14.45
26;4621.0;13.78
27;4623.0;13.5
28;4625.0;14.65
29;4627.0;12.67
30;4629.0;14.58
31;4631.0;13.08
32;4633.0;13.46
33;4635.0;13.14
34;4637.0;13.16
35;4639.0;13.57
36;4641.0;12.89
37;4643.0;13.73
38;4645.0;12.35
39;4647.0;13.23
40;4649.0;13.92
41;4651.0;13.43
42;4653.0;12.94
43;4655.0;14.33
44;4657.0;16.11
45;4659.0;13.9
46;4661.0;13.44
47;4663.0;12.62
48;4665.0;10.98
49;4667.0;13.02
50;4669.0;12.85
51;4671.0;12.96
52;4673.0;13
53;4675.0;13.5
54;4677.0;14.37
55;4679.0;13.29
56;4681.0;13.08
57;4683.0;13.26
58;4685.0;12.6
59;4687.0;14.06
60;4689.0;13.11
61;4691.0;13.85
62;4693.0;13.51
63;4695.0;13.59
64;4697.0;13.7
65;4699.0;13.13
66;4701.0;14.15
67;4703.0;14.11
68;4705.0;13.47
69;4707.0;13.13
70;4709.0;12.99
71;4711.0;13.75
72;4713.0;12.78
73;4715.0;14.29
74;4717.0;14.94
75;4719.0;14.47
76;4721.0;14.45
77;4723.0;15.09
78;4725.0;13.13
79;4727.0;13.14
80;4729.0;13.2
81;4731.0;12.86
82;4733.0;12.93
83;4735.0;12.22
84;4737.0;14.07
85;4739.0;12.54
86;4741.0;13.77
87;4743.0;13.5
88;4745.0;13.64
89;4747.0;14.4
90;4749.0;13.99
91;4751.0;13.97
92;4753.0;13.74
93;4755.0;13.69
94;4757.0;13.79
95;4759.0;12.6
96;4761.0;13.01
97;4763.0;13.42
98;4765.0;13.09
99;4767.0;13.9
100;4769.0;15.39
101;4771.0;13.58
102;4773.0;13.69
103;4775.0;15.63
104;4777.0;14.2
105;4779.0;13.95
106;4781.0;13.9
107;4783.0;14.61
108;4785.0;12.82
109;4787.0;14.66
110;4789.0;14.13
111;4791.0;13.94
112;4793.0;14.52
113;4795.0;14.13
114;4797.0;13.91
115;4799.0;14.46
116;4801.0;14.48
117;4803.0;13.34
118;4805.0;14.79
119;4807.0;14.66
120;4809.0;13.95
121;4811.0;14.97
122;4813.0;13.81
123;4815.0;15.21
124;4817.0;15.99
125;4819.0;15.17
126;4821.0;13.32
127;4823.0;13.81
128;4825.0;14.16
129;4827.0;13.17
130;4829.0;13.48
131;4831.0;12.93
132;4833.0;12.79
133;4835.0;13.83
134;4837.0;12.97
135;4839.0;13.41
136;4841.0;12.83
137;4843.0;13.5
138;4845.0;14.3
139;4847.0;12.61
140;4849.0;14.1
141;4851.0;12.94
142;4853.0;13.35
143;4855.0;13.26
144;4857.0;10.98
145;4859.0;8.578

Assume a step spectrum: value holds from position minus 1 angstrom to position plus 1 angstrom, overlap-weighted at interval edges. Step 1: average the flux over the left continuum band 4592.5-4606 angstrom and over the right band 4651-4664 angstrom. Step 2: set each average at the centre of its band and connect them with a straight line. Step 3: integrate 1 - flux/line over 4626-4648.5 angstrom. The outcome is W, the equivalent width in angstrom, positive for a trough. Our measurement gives 0.38 angstrom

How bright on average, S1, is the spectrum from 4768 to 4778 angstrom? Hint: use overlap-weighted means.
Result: 14.5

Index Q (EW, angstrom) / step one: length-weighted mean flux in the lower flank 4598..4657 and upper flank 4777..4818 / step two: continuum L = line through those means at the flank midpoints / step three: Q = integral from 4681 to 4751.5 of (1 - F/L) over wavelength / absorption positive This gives 1.64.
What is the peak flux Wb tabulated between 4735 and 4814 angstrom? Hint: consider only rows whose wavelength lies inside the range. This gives 15.63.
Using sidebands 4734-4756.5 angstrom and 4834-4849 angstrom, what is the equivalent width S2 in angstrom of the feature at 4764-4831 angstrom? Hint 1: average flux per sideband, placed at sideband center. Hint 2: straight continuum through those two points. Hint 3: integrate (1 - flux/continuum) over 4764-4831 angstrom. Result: -3.5 angstrom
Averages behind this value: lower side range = 13.6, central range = 14.2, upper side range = 13.4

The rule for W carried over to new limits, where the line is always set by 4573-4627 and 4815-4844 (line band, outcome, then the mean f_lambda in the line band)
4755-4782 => -0.6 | 13.9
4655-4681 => -0.1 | 13.4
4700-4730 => -0.8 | 13.8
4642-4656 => -0.2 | 13.4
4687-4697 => -0.2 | 13.6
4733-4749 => 0.1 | 13.4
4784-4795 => -0.3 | 14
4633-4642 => 0.0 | 13.2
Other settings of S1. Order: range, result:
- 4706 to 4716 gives 13.4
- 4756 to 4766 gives 13.2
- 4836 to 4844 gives 13.2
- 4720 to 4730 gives 13.8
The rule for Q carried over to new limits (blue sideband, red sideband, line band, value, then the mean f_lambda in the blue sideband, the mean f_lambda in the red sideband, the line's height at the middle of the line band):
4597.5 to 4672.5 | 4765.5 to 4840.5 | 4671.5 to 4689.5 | 0.27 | 13.4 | 14.1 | 13.6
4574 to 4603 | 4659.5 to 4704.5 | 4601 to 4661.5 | -2.43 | 12.8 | 13.3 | 13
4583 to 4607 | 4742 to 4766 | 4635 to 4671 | -0.33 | 13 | 13.6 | 13.2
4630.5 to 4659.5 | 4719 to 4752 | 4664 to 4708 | 0.85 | 13.6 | 13.6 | 13.6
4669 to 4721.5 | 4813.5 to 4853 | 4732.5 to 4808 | -1.28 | 13.6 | 13.7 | 13.6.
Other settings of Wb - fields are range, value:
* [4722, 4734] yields 15.09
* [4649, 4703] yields 16.11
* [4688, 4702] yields 14.15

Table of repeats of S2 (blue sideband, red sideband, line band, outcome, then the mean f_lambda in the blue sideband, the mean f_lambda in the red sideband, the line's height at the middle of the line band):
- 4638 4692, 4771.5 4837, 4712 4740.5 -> 0.2 angstrom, 13.3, 14.1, 13.7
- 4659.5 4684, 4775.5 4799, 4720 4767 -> 0.7 angstrom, 13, 14.1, 13.7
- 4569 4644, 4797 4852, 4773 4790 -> -0.6 angstrom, 13.2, 13.9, 13.8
